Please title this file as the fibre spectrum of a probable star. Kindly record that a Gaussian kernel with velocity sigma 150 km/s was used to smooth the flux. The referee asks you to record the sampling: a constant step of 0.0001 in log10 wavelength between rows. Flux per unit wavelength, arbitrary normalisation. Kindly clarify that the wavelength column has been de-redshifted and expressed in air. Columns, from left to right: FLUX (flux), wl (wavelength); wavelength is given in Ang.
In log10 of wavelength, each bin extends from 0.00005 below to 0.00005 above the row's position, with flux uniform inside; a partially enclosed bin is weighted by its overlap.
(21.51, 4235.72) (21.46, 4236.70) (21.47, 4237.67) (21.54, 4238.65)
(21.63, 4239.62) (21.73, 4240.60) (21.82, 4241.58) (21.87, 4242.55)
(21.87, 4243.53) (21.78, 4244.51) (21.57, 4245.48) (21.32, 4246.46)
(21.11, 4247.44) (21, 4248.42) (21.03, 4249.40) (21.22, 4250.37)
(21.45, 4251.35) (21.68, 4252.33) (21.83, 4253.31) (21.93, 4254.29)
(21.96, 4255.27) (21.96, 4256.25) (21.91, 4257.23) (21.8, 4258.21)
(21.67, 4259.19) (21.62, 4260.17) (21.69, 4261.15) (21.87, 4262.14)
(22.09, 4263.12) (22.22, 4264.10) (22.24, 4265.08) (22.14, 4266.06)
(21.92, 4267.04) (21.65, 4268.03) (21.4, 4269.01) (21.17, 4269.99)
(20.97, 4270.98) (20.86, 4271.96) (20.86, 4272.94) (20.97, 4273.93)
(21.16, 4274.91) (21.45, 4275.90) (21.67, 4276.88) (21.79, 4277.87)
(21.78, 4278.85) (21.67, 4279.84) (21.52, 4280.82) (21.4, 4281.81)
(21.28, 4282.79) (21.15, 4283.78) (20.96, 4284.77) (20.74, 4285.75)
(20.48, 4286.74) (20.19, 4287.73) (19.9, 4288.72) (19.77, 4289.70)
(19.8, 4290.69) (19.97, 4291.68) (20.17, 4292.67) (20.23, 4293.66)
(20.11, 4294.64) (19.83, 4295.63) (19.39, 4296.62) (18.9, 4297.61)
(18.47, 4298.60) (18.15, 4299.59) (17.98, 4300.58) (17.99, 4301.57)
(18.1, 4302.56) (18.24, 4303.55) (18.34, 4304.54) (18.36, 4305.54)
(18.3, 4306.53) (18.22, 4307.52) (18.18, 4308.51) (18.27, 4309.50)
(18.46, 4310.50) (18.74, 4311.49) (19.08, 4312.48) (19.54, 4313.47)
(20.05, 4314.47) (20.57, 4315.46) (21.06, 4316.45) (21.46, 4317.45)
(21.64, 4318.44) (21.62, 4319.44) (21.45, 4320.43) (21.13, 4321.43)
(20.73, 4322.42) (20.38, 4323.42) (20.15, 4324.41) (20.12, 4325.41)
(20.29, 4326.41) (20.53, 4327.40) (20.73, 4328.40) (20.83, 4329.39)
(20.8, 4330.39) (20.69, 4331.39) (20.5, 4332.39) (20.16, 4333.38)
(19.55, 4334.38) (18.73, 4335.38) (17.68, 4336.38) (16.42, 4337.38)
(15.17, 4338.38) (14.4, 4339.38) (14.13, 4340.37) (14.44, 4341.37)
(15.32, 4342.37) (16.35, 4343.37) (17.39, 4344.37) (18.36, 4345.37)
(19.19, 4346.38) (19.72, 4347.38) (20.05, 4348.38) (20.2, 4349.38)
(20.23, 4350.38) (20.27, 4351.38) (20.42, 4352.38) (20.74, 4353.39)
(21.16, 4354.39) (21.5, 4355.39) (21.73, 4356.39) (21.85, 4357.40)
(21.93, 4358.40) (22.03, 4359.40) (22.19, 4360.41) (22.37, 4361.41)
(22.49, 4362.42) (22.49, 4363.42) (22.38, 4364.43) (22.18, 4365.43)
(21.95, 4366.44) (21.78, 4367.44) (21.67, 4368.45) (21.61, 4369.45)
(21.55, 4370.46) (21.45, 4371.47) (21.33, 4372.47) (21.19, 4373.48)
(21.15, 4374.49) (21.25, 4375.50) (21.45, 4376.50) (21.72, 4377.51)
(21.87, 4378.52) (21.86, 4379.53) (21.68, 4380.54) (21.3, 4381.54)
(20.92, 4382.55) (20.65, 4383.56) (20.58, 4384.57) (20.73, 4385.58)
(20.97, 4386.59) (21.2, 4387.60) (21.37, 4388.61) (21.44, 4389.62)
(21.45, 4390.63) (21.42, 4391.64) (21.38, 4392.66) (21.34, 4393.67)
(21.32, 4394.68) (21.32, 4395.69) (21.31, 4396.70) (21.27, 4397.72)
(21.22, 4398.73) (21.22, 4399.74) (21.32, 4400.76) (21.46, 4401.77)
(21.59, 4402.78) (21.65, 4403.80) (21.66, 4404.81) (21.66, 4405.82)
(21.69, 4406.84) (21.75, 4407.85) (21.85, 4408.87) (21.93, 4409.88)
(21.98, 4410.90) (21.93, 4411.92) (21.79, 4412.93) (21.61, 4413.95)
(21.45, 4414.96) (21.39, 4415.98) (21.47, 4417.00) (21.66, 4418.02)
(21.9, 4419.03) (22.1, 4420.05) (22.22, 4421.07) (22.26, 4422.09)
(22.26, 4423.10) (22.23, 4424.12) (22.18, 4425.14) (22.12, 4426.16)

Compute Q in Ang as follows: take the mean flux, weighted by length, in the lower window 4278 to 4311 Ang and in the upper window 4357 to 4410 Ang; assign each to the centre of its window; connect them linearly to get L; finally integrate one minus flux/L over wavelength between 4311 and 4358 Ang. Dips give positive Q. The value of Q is 2.2 Ang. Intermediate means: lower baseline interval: 19.6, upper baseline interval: 21.6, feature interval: 19.5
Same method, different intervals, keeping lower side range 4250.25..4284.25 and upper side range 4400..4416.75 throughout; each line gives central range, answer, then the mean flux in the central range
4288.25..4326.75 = 3.7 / 19.6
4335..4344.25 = 2.5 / 15.9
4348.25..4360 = 0.3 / 21.1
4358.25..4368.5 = -0.2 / 22.2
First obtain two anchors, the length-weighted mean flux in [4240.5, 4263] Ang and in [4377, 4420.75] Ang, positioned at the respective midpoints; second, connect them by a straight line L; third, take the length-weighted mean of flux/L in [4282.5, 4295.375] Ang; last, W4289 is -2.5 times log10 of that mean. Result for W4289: 0.07 mag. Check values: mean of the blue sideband 21.6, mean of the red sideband 21.5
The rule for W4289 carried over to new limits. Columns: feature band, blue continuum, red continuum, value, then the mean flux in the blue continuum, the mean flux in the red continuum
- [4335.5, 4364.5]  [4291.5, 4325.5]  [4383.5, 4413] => 0.06 mag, 19.5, 21.4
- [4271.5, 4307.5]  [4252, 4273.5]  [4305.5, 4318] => 0.02 mag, 21.7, 19.3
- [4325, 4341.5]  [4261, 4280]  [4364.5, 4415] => 0.16 mag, 21.6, 21.5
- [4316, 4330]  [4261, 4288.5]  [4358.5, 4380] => 0.04 mag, 21.4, 21.8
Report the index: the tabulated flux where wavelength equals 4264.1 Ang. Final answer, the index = 22.22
